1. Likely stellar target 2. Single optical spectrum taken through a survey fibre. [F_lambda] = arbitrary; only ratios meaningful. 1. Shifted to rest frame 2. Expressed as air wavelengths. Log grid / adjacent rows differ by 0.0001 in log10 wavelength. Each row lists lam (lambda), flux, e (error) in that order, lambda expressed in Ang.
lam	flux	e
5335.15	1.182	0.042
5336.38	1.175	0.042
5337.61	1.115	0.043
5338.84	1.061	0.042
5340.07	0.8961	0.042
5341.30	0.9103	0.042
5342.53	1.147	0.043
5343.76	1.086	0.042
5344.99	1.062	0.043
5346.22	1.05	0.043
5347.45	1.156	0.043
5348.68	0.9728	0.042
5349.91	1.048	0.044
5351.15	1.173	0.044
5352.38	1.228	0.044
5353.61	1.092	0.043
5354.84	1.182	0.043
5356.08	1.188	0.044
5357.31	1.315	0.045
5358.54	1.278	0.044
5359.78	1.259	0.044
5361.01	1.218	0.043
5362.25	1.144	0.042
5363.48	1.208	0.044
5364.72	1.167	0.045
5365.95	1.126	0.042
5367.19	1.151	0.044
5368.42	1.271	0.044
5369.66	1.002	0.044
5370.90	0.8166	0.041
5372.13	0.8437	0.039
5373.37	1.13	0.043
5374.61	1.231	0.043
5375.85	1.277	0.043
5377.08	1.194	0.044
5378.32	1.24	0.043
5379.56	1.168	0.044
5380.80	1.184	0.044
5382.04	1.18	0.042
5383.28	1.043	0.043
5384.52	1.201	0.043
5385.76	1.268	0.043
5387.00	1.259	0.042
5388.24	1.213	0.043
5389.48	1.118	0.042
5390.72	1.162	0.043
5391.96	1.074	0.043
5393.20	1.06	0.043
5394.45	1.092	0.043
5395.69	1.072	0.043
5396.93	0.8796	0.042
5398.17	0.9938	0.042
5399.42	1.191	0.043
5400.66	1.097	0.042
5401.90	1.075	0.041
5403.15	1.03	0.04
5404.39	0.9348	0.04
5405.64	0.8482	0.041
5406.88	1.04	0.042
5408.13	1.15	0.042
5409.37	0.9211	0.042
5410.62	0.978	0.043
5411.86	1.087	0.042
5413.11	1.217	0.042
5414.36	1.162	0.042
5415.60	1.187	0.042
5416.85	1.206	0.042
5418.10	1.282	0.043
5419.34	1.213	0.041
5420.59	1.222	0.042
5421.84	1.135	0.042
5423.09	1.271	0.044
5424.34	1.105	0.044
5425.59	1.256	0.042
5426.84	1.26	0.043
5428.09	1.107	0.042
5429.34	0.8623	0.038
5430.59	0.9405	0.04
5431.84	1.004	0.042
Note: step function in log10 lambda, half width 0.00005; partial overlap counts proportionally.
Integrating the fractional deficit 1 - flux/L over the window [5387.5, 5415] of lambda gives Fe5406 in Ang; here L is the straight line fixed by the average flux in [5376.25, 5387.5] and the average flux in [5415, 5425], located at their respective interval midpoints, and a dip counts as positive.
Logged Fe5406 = 3.1 Ang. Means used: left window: 1.19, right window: 1.2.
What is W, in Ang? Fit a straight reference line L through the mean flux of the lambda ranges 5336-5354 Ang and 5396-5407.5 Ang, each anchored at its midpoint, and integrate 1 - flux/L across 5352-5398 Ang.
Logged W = -4.6 Ang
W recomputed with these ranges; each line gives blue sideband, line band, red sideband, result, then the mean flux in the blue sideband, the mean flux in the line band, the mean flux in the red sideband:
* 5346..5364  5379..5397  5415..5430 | 0.51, 1.17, 1.14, 1.17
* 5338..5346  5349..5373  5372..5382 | -0.73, 1.03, 1.14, 1.17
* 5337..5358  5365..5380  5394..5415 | -0.64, 1.1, 1.12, 1.05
